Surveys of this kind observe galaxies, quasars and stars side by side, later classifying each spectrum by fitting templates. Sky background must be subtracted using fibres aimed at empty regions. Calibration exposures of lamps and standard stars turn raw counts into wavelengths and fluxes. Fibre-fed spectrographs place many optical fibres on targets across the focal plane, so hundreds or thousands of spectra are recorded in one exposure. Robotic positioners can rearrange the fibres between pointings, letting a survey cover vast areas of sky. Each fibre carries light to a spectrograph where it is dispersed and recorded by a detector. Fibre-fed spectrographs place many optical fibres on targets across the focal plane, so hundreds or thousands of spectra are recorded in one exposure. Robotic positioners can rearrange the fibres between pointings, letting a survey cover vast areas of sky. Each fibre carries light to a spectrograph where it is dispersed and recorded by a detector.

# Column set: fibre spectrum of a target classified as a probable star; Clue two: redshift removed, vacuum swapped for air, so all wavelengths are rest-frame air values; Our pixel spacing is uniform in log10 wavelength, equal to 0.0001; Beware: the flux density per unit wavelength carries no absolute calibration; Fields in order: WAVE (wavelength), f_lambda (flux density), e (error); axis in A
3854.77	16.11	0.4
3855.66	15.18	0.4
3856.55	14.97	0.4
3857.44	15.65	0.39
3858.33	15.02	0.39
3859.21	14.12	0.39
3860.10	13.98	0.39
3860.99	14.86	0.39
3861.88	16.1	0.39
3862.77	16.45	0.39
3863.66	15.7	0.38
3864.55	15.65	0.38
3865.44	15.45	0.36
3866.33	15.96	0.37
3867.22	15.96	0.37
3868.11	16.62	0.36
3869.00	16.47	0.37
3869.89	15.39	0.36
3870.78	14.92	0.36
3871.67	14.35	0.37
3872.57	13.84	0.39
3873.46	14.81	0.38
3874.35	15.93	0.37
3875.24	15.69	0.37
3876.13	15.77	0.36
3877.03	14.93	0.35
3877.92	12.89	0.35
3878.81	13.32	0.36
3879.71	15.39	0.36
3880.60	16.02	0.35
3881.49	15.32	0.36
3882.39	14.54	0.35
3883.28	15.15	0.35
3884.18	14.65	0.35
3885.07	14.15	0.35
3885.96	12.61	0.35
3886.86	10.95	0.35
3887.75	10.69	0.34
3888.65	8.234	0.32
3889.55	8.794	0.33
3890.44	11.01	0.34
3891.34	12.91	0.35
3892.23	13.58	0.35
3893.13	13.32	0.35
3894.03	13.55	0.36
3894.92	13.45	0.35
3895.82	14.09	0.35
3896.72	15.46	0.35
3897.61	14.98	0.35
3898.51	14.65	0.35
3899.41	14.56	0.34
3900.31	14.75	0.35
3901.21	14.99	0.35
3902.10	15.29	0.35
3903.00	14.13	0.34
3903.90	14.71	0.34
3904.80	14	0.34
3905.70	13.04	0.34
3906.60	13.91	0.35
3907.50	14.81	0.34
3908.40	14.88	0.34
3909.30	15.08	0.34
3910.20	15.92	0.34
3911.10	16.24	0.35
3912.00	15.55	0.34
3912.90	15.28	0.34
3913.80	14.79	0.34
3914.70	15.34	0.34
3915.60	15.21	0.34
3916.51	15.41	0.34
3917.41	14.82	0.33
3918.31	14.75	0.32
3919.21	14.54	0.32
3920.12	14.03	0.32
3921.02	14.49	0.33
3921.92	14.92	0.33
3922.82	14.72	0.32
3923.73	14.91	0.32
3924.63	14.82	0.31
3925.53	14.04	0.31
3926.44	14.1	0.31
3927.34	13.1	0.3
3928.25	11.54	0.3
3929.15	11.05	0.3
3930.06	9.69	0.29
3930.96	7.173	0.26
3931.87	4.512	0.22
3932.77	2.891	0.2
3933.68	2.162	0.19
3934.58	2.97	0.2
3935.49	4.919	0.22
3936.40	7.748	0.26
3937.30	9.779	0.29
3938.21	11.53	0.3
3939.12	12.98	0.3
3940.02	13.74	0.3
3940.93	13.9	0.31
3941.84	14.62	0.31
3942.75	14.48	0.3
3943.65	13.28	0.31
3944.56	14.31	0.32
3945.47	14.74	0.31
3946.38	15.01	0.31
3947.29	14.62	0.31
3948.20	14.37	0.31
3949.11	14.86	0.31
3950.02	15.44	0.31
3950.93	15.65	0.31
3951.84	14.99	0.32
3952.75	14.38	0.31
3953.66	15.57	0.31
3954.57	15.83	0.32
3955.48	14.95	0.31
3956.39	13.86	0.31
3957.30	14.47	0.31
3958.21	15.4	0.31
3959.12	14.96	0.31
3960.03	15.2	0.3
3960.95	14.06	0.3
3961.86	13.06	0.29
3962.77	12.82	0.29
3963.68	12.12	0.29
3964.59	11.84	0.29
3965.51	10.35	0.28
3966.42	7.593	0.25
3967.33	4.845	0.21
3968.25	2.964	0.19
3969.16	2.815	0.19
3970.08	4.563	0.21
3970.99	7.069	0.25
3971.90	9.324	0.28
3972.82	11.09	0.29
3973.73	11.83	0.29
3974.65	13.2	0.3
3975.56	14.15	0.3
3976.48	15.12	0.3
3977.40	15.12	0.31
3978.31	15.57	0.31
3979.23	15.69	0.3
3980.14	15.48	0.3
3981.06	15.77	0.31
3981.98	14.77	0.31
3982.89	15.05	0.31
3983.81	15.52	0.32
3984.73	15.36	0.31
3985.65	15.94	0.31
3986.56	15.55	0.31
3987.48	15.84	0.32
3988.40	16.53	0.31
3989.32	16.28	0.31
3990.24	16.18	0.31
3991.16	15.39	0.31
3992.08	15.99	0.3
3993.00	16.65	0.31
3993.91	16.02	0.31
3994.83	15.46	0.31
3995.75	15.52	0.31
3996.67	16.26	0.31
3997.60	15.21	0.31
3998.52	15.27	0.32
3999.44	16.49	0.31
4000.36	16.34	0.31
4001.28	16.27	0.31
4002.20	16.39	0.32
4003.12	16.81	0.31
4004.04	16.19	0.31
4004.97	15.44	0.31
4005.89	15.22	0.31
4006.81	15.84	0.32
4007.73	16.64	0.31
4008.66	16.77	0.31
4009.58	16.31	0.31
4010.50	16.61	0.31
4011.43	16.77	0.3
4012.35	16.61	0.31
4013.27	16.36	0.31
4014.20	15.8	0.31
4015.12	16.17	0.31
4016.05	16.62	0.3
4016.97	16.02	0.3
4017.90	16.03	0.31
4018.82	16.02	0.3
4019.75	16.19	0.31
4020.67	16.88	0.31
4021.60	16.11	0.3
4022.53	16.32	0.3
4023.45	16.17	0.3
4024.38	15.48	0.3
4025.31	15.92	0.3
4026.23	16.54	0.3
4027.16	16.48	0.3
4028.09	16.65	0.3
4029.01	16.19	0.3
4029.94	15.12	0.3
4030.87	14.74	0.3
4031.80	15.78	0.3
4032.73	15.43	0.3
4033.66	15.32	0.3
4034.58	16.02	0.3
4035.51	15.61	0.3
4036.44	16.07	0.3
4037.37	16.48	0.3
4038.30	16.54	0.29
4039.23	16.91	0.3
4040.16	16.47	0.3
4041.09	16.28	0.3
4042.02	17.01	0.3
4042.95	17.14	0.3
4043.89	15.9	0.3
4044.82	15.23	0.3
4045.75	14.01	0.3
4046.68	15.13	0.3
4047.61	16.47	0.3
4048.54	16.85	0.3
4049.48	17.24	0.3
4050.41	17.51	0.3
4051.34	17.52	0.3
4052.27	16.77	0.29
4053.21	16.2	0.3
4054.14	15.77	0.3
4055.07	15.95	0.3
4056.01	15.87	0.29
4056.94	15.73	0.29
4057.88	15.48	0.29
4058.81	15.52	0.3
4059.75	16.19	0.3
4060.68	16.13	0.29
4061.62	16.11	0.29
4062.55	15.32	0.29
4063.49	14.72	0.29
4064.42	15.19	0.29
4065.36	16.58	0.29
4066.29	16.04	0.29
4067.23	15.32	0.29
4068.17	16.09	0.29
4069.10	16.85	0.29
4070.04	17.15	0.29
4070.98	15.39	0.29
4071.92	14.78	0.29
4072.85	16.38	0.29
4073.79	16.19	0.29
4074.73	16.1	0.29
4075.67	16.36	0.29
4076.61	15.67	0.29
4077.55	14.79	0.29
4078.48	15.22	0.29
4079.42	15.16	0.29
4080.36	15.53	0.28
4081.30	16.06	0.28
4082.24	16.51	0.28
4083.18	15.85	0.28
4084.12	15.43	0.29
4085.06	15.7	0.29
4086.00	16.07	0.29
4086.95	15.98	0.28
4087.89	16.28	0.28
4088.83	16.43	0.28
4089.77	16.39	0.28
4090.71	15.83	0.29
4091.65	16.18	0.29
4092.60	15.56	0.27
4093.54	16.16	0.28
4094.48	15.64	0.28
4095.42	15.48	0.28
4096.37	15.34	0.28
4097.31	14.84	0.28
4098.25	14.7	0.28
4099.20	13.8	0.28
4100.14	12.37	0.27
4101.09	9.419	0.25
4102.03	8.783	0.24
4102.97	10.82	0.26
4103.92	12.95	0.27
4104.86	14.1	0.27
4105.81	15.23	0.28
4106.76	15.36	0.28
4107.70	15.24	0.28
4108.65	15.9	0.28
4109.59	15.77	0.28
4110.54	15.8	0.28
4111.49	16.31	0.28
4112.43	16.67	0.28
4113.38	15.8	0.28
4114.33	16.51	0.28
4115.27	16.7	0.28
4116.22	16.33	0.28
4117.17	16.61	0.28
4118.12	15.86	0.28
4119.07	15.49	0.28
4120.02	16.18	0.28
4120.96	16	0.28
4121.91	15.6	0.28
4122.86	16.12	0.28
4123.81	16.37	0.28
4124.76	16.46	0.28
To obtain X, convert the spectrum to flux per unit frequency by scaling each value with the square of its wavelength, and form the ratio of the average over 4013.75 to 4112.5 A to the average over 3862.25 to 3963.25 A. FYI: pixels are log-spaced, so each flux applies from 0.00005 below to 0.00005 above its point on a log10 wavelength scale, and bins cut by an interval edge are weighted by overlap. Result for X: 1.2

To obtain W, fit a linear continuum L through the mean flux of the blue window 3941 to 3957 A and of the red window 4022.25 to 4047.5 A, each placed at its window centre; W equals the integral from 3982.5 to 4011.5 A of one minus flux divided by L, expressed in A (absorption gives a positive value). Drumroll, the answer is -1.1 A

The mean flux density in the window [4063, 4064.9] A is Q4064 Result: 14.9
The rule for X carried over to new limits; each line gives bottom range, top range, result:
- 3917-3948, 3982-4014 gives 1.40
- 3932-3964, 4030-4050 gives 1.32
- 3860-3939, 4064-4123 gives 1.26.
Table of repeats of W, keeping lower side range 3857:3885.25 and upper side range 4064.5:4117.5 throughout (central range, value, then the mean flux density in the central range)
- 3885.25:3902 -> 2.42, 13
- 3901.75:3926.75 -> 0.70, 14.8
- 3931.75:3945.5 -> 4.82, 9.9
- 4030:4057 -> -1.43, 16.1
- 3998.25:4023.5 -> -1.58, 16.3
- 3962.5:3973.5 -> 5.15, 8.12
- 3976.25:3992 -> -0.36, 15.6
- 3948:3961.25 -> 0.25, 15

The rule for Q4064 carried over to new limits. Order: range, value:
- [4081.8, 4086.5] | 15.9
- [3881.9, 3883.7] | 14.8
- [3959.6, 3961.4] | 14.6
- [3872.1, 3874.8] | 14.8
